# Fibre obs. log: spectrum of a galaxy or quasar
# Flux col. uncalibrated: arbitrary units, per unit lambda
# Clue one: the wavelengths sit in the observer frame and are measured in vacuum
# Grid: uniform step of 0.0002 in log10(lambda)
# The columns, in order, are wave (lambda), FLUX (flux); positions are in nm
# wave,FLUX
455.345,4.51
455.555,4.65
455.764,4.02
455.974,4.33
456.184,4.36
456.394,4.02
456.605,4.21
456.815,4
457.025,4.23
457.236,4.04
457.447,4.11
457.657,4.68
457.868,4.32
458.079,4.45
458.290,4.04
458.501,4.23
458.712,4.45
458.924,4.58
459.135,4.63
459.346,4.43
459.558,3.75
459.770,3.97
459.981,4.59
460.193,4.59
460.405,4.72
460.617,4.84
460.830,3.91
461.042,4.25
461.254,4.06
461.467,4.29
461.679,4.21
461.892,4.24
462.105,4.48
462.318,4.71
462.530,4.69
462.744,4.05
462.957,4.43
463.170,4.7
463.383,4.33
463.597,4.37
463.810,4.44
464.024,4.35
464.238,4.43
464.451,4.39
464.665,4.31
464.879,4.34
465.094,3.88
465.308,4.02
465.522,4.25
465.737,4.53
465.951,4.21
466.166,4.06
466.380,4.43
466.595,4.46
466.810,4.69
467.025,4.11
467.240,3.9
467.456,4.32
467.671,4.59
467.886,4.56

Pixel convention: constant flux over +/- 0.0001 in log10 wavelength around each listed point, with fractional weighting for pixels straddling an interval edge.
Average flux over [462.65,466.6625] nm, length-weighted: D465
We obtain 4.31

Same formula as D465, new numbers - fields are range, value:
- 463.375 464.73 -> 4.38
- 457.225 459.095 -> 4.35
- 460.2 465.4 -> 4.36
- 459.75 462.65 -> 4.41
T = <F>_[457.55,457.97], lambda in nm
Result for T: 4.5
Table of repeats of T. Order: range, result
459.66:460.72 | 4.54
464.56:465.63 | 4.16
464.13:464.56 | 4.41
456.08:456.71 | 4.19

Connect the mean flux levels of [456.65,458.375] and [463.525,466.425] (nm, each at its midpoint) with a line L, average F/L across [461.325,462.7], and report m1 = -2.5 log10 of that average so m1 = -0.04 mag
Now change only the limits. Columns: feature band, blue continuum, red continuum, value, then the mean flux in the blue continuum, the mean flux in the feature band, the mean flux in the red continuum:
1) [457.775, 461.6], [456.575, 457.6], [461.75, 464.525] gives -0.019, 4.14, 4.34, 4.43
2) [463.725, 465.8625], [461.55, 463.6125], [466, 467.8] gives 0.020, 4.42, 4.29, 4.32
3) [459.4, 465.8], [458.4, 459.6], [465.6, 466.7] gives 0.005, 4.38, 4.34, 4.34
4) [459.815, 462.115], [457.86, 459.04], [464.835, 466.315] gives -0.018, 4.35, 4.36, 4.18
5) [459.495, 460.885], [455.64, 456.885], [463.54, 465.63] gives -0.038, 4.17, 4.37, 4.28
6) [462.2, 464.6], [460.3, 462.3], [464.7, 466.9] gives -0.031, 4.35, 4.44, 4.28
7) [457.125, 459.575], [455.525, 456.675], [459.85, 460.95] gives 0.014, 4.24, 4.33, 4.51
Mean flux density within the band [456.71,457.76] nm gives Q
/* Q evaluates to 4.21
